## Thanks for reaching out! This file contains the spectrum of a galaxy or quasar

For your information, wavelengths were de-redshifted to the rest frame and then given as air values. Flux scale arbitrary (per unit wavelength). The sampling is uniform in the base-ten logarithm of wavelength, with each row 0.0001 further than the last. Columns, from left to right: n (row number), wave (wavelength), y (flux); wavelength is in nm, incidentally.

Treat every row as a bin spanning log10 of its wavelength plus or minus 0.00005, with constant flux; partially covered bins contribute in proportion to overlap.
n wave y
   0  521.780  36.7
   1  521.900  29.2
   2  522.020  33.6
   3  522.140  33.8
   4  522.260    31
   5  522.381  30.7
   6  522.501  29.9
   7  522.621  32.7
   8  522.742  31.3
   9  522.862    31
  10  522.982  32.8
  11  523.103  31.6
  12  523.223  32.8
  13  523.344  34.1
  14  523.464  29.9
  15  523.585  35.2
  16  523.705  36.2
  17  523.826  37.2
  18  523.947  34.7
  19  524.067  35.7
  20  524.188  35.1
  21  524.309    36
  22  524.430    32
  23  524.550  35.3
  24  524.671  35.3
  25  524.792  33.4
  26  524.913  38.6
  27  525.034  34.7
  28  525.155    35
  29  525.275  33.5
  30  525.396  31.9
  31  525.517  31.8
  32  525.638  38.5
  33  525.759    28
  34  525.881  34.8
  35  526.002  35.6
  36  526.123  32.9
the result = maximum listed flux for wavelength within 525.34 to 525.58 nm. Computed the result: 31.9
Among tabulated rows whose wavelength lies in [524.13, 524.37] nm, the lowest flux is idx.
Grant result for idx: 35.1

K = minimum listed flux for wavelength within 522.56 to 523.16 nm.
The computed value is 31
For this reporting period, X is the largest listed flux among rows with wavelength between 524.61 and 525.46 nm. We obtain 38.6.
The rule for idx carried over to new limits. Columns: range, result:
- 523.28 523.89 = 29.9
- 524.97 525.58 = 31.8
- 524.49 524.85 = 33.4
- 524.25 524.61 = 32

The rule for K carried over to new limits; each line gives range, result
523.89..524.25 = 34.7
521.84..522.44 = 29.2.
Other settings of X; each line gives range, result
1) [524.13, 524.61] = 36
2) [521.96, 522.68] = 33.8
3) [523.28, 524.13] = 37.2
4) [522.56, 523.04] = 32.8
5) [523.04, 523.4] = 34.1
